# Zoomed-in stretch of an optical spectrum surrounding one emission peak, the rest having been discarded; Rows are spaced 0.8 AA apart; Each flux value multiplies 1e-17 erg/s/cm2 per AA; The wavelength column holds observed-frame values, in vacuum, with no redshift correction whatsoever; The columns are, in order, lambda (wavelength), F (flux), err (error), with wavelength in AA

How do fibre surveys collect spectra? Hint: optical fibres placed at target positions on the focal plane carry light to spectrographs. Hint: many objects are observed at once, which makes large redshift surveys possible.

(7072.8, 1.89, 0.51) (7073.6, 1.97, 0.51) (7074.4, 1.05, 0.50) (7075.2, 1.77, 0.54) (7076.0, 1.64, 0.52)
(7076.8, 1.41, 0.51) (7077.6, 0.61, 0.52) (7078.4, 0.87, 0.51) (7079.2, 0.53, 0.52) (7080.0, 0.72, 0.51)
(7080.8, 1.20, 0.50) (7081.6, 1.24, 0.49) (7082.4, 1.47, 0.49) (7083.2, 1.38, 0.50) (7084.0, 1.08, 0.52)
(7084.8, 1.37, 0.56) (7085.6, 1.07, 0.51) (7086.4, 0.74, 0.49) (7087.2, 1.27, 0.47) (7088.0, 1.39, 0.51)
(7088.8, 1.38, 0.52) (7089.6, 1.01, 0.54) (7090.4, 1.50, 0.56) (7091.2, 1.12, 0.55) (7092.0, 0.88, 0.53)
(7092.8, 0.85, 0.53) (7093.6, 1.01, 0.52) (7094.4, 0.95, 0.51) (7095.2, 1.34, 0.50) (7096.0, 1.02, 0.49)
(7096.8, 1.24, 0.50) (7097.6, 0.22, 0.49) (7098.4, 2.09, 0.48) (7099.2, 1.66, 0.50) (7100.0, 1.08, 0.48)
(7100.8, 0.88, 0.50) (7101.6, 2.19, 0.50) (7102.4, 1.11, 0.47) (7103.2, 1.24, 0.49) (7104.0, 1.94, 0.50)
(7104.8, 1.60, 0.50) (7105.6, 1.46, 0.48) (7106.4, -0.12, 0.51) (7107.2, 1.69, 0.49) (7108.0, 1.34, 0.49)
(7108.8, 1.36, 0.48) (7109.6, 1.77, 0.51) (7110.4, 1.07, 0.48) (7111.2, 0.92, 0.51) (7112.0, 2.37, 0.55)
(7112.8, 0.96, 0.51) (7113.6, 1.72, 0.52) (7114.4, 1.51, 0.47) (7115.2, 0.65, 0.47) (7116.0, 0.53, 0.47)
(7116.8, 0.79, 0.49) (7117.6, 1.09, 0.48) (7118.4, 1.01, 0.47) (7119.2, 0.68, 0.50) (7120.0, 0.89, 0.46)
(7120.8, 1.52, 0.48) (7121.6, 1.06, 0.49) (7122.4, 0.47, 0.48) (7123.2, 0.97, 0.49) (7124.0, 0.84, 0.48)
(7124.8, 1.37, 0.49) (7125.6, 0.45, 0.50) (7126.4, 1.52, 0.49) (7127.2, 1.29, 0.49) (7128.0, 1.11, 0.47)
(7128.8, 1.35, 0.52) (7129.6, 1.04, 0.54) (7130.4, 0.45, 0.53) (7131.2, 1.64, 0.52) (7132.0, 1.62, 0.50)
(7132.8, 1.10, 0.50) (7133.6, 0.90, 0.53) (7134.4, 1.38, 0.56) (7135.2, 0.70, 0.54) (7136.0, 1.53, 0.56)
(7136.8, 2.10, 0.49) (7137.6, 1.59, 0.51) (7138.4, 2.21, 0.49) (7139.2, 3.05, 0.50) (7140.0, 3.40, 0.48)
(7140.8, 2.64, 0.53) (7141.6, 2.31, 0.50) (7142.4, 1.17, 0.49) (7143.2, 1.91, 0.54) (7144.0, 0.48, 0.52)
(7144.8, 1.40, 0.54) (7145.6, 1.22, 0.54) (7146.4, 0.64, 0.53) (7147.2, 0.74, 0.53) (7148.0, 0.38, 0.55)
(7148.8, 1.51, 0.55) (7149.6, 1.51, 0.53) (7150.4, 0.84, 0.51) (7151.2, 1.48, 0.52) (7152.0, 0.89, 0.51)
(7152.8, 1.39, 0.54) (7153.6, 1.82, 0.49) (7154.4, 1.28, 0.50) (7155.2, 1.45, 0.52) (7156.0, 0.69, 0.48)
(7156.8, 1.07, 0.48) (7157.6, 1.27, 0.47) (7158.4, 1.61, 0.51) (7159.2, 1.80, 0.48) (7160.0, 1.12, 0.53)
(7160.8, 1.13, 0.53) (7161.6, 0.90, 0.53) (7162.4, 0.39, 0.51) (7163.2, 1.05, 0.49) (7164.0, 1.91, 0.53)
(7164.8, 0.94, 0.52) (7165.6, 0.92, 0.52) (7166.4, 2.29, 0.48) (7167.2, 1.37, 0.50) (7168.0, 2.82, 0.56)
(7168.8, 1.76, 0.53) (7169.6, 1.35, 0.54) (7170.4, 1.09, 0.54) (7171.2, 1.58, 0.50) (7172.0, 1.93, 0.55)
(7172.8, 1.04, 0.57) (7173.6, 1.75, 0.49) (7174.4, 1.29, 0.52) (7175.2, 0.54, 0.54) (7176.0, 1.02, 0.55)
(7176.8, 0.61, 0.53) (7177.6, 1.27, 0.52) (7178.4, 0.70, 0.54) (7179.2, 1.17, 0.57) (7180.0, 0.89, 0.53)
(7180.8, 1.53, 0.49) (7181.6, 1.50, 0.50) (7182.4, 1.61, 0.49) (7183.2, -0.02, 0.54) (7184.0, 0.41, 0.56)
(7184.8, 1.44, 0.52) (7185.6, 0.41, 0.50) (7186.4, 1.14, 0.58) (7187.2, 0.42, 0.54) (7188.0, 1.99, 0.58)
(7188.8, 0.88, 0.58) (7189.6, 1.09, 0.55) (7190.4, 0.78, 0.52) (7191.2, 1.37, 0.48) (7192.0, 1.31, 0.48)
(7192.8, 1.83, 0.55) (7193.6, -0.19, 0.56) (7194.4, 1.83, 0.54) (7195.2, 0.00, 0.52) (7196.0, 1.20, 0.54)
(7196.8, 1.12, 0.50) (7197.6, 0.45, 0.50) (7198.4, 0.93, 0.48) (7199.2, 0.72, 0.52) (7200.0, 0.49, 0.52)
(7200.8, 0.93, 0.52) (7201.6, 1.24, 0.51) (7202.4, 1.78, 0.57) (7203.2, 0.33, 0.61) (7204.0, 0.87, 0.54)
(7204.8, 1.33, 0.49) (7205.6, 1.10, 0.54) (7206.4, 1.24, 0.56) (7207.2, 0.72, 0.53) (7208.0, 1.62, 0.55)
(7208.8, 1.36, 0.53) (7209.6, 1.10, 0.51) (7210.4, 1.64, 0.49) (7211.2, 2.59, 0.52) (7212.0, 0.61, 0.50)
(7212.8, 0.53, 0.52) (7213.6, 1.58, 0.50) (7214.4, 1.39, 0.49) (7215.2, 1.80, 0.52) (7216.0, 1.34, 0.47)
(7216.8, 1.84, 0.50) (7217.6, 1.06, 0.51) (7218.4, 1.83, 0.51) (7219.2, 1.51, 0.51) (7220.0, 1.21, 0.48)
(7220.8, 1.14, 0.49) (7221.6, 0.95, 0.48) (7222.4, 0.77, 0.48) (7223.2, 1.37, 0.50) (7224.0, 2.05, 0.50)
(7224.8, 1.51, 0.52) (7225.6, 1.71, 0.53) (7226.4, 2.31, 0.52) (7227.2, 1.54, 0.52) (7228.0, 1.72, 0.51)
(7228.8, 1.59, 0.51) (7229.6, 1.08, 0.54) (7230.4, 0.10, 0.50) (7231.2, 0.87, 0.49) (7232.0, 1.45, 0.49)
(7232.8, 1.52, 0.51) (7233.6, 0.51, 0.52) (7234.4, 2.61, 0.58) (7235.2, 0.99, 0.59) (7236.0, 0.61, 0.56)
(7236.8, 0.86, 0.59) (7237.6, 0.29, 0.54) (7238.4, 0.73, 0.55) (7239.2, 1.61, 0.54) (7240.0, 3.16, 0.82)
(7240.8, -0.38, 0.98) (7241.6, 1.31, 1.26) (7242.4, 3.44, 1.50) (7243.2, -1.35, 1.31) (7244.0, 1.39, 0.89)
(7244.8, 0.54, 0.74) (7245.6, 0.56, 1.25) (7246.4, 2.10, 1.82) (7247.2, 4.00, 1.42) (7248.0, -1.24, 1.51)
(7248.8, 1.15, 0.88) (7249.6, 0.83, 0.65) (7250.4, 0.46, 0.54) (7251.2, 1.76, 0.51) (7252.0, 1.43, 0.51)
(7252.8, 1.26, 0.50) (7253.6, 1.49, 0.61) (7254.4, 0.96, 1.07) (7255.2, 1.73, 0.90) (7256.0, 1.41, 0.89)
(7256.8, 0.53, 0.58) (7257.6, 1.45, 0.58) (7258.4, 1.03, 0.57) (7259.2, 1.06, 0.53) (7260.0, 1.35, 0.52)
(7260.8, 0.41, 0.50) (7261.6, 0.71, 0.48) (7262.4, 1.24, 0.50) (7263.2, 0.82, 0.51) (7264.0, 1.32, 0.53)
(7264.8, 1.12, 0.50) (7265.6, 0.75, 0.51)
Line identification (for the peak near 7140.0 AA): [O III] 5007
